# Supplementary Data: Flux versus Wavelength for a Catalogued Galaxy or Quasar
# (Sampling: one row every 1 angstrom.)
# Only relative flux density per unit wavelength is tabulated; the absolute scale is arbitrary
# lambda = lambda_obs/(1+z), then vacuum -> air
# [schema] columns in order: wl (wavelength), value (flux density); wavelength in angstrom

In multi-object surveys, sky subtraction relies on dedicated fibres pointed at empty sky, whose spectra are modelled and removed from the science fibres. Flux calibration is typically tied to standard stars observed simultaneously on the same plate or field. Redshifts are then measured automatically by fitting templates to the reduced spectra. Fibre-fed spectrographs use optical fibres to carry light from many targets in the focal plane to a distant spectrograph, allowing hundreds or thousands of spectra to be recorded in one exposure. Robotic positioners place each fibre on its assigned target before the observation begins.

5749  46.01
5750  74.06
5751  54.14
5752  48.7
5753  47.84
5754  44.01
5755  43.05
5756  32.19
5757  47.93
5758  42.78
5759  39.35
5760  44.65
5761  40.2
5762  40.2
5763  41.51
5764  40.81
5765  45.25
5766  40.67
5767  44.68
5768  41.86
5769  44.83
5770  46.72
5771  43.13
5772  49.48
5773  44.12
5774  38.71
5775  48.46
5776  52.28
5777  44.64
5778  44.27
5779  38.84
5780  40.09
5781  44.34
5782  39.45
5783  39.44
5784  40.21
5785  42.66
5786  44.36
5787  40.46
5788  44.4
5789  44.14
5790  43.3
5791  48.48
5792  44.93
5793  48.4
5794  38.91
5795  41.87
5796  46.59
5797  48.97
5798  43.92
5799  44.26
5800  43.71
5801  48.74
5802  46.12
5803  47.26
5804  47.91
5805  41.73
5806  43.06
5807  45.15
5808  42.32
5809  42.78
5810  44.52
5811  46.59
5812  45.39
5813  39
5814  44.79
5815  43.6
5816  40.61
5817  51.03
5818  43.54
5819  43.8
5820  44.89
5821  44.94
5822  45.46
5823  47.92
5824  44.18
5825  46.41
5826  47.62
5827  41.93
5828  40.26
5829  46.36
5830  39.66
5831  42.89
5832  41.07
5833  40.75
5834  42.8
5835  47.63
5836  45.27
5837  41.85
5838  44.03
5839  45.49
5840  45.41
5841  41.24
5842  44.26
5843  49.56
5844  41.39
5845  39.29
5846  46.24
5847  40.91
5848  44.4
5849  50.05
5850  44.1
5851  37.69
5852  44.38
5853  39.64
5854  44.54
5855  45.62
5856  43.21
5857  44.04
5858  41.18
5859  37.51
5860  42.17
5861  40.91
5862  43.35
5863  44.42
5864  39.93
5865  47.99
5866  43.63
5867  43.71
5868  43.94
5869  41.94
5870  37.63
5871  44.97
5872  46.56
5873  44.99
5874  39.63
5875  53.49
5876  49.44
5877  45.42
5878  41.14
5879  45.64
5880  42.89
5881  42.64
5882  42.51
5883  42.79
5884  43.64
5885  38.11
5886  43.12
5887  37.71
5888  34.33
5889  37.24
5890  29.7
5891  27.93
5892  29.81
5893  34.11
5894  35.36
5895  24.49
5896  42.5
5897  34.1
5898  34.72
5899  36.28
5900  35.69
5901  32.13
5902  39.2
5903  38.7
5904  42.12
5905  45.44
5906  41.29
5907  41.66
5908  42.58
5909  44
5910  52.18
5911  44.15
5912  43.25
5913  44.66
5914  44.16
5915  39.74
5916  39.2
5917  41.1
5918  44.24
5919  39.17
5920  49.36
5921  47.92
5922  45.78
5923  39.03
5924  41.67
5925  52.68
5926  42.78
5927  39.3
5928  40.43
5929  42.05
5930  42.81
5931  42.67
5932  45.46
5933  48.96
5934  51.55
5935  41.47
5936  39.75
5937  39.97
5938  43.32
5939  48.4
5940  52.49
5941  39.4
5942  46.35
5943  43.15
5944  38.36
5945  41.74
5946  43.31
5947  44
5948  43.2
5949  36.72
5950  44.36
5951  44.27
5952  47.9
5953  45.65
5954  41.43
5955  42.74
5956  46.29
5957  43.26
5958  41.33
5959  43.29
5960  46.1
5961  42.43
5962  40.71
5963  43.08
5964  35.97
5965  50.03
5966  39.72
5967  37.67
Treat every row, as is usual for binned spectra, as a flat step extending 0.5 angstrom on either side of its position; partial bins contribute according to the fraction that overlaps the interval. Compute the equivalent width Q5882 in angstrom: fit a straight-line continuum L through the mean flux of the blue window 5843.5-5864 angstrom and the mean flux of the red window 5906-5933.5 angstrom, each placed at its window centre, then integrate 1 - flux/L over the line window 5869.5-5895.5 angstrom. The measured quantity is 1.98 angstrom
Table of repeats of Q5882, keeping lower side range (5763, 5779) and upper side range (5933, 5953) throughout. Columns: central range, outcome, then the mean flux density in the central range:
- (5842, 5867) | 0.5 angstrom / 43.2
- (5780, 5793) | 0.4 angstrom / 43.1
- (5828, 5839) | 0.2 angstrom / 43.2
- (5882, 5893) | 1.9 angstrom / 36.6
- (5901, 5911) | 0.3 angstrom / 42.5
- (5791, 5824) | -0.4 angstrom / 44.8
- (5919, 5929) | 0.0 angstrom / 44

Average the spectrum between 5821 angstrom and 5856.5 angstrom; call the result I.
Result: 43.8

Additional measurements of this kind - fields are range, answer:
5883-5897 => 35.5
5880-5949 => 41.2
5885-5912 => 37.8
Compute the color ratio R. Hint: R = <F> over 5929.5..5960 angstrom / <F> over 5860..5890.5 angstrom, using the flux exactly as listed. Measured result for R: 1.03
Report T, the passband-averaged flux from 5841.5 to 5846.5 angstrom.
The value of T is 44.1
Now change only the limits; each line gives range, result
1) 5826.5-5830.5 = 42.1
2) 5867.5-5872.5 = 43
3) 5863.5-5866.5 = 43.9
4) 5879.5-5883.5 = 42.7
